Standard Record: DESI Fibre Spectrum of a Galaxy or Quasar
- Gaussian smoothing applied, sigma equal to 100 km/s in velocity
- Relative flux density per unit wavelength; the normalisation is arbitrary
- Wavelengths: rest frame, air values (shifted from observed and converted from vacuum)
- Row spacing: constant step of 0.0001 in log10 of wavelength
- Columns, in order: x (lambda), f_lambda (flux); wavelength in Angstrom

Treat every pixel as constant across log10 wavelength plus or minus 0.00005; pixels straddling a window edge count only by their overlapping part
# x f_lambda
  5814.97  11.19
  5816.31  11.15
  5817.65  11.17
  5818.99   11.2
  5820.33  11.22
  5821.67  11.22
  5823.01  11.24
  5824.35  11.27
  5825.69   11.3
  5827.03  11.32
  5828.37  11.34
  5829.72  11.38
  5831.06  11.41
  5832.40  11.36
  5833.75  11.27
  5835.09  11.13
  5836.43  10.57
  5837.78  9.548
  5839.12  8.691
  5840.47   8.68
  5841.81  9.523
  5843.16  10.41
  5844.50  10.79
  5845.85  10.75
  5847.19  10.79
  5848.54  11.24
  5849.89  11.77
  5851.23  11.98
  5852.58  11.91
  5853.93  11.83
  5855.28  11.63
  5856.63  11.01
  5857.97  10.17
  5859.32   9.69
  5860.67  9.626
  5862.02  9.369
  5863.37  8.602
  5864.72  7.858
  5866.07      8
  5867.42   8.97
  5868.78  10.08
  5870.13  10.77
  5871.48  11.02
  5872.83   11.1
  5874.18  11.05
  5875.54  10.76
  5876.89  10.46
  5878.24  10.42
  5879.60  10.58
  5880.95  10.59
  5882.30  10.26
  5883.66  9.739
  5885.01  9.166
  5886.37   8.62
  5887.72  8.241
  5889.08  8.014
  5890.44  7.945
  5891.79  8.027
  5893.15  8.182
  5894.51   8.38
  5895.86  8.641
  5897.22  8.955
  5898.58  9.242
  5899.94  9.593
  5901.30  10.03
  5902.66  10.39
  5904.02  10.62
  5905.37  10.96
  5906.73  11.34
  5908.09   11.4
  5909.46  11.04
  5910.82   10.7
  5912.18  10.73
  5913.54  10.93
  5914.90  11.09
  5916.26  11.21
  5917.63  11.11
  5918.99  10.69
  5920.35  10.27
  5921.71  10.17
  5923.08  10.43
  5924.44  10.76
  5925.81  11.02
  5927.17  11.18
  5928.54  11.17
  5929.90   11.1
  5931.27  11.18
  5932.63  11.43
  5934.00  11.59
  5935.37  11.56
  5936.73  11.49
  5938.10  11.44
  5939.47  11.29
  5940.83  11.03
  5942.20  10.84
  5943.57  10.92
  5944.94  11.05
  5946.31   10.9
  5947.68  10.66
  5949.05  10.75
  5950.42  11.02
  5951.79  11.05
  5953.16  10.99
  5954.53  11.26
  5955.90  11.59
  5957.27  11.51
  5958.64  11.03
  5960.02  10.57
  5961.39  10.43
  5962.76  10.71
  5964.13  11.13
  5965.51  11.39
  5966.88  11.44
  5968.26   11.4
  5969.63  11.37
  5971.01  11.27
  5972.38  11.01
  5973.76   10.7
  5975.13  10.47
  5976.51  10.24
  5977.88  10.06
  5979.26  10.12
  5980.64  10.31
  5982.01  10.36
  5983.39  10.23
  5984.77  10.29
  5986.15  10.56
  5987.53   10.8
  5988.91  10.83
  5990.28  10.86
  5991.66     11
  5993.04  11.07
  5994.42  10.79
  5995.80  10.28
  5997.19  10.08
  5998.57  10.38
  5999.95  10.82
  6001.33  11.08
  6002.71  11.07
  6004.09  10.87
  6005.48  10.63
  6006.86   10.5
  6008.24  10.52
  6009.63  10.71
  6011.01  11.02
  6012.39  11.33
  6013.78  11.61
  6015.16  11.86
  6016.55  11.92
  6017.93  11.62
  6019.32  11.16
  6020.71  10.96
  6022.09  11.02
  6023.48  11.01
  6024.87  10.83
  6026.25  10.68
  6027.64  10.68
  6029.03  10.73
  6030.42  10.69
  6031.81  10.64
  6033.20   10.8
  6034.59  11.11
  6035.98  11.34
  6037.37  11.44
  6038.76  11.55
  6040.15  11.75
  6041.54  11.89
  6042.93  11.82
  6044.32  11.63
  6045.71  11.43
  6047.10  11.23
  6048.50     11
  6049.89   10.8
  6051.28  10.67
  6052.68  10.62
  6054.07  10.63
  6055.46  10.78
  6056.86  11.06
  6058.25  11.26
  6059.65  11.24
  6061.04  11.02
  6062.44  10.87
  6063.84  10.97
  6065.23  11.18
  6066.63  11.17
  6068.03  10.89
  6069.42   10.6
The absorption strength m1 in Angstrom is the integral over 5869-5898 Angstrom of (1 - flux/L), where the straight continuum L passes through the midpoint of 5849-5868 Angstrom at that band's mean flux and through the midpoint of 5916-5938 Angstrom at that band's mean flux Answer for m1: 2.5 Angstrom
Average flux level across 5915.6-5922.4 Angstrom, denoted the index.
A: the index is 10.7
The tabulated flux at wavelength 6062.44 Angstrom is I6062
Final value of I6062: 10.87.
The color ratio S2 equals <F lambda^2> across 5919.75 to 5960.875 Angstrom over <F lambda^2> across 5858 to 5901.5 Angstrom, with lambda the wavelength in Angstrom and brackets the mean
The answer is 1.19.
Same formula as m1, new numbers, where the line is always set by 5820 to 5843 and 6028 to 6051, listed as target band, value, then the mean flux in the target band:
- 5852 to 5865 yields 0.67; 10.2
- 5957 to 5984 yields 0.68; 10.8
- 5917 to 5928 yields 0.23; 10.7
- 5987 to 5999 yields 0.46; 10.7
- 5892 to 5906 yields 1.85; 9.45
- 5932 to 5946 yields -0.35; 11.3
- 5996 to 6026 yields 0.46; 11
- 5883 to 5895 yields 2.63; 8.48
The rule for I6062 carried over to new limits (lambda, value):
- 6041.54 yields 11.89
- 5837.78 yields 9.548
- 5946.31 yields 10.9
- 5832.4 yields 11.36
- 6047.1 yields 11.23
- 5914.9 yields 11.09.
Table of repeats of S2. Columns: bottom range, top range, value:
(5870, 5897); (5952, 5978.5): 1.18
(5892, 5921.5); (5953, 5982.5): 1.09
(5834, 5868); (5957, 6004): 1.10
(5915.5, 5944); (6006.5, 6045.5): 1.05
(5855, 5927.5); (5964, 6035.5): 1.12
